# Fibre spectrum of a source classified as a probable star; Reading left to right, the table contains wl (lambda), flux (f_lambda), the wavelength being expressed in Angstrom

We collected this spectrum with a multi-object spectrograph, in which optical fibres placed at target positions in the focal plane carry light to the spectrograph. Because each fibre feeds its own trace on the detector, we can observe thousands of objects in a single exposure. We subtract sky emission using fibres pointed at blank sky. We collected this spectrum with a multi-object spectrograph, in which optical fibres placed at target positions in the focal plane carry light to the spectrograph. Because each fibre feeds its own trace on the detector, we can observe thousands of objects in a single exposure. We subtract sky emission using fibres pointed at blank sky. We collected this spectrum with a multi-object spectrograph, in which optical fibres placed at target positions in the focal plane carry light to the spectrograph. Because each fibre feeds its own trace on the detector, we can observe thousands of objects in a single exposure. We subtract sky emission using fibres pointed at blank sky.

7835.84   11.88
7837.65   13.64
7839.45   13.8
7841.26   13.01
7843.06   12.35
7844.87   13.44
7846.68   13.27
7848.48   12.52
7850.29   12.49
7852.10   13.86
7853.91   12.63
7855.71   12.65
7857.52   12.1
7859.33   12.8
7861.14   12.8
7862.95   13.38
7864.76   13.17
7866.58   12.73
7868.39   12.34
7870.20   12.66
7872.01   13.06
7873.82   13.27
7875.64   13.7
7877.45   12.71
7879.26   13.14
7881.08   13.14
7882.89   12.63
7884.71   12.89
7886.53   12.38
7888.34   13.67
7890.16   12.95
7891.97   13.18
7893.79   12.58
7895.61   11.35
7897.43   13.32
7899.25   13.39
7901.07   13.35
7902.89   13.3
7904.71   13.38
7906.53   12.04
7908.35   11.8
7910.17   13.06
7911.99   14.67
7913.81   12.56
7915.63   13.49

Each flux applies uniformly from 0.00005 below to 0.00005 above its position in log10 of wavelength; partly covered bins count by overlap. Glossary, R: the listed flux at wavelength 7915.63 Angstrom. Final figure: 13.49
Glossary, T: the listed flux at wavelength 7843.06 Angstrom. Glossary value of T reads 12.35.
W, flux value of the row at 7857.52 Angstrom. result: 12.1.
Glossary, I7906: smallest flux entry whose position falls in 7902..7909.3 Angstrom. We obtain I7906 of 11.8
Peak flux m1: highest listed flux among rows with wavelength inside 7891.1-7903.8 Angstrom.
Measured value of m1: 13.39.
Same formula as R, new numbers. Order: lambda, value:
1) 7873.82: 13.27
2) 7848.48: 12.52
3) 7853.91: 12.63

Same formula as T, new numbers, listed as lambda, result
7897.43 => 13.32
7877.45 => 12.71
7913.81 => 12.56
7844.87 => 13.44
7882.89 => 12.63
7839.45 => 13.8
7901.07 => 13.35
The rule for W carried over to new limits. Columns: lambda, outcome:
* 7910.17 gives 13.06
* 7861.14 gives 12.8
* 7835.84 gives 11.88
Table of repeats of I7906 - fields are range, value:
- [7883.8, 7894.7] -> 12.38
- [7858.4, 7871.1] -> 12.34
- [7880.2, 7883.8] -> 12.63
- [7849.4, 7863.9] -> 12.1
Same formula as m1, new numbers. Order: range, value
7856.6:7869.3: 13.38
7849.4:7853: 13.86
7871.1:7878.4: 13.7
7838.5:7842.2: 13.8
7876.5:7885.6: 13.14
